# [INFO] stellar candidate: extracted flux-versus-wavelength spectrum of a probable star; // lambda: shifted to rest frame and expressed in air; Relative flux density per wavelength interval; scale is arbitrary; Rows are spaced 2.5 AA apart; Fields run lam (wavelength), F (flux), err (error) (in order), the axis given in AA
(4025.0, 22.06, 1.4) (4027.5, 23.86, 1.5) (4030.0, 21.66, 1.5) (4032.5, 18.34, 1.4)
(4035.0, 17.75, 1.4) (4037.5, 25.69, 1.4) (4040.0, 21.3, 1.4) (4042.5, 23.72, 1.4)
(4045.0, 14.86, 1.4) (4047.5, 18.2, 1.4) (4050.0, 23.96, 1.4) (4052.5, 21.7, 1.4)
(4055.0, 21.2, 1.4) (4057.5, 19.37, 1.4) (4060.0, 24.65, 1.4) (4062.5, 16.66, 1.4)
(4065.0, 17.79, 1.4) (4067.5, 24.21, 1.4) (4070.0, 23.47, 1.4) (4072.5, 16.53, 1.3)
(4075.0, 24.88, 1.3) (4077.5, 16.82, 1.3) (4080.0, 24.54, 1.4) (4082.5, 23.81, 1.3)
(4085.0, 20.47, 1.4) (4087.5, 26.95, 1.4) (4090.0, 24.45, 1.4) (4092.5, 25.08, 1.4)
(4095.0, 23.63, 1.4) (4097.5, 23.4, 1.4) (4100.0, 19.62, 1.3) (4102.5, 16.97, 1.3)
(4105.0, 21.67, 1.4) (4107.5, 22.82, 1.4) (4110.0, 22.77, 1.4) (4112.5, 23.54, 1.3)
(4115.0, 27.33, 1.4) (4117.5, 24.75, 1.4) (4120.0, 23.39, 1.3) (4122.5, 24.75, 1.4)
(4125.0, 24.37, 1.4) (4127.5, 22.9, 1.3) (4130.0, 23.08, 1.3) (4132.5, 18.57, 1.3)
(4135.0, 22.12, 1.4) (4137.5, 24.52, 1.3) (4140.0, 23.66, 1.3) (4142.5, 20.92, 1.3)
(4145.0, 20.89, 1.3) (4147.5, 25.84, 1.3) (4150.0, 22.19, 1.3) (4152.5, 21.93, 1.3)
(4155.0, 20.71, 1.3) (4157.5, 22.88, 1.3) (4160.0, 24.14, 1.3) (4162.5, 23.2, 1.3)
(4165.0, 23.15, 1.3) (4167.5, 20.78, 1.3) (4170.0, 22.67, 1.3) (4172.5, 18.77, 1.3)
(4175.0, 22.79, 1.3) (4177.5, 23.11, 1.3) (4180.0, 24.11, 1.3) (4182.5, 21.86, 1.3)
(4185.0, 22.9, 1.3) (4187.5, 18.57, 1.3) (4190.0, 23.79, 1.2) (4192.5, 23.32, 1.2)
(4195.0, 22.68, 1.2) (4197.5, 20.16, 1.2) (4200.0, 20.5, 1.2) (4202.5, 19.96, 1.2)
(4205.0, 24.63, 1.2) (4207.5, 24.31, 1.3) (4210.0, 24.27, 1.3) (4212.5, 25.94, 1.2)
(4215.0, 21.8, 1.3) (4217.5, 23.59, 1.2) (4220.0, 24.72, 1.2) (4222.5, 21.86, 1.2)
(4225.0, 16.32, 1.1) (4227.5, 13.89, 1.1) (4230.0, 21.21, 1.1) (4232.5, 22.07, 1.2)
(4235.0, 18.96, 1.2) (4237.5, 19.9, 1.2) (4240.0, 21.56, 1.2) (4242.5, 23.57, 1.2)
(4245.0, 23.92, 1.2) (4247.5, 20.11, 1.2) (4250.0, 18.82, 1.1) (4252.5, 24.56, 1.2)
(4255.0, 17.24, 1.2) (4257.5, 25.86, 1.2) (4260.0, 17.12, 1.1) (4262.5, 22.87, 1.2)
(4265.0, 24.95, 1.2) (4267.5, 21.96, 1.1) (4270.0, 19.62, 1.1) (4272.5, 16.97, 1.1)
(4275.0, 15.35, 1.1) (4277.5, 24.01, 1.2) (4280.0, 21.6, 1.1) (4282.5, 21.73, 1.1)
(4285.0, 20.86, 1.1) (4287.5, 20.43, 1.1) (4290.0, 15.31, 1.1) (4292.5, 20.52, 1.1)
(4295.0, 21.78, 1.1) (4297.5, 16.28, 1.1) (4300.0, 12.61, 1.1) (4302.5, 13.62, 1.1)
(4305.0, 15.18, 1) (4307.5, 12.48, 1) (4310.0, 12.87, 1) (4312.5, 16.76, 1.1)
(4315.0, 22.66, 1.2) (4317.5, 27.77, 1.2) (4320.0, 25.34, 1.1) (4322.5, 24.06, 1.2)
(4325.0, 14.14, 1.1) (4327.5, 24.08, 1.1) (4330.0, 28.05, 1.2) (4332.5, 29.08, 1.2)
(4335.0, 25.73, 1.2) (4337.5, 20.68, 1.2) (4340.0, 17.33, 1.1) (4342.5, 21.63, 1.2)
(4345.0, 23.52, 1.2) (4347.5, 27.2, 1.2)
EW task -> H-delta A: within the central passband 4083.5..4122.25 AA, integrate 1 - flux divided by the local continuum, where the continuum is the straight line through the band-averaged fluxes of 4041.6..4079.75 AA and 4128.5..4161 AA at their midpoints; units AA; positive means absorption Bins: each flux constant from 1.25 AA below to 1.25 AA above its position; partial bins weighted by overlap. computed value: -3.0 AA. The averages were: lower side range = 20.6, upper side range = 22.4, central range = 23.2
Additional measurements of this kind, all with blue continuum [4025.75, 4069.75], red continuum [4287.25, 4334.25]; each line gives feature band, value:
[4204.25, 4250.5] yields -3.6 AA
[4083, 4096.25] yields -2.1 AA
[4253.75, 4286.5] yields -1.5 AA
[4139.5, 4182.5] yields -4.2 AA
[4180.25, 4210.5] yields -3.0 AA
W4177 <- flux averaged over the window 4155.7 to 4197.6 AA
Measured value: 22.3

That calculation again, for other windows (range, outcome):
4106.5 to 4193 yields 22.8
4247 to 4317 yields 19.2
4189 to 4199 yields 22.4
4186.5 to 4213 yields 22.5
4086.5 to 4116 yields 23.1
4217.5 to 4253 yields 20.8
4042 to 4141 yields 22.2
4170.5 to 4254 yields 21.8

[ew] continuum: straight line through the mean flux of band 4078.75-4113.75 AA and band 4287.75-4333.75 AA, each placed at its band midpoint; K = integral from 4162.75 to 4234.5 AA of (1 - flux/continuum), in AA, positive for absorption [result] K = -2.0 AA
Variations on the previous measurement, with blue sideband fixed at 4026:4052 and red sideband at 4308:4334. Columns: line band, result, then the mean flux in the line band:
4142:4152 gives -0.5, 22.5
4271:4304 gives 5.3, 18.5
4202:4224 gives -1.8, 23.5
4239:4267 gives 0.1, 21.9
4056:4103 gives -1.5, 21.8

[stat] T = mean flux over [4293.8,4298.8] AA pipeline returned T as 18.9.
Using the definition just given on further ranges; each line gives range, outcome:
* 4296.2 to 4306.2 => 14.5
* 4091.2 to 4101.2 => 23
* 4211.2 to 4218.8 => 23.8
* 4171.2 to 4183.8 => 22.1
